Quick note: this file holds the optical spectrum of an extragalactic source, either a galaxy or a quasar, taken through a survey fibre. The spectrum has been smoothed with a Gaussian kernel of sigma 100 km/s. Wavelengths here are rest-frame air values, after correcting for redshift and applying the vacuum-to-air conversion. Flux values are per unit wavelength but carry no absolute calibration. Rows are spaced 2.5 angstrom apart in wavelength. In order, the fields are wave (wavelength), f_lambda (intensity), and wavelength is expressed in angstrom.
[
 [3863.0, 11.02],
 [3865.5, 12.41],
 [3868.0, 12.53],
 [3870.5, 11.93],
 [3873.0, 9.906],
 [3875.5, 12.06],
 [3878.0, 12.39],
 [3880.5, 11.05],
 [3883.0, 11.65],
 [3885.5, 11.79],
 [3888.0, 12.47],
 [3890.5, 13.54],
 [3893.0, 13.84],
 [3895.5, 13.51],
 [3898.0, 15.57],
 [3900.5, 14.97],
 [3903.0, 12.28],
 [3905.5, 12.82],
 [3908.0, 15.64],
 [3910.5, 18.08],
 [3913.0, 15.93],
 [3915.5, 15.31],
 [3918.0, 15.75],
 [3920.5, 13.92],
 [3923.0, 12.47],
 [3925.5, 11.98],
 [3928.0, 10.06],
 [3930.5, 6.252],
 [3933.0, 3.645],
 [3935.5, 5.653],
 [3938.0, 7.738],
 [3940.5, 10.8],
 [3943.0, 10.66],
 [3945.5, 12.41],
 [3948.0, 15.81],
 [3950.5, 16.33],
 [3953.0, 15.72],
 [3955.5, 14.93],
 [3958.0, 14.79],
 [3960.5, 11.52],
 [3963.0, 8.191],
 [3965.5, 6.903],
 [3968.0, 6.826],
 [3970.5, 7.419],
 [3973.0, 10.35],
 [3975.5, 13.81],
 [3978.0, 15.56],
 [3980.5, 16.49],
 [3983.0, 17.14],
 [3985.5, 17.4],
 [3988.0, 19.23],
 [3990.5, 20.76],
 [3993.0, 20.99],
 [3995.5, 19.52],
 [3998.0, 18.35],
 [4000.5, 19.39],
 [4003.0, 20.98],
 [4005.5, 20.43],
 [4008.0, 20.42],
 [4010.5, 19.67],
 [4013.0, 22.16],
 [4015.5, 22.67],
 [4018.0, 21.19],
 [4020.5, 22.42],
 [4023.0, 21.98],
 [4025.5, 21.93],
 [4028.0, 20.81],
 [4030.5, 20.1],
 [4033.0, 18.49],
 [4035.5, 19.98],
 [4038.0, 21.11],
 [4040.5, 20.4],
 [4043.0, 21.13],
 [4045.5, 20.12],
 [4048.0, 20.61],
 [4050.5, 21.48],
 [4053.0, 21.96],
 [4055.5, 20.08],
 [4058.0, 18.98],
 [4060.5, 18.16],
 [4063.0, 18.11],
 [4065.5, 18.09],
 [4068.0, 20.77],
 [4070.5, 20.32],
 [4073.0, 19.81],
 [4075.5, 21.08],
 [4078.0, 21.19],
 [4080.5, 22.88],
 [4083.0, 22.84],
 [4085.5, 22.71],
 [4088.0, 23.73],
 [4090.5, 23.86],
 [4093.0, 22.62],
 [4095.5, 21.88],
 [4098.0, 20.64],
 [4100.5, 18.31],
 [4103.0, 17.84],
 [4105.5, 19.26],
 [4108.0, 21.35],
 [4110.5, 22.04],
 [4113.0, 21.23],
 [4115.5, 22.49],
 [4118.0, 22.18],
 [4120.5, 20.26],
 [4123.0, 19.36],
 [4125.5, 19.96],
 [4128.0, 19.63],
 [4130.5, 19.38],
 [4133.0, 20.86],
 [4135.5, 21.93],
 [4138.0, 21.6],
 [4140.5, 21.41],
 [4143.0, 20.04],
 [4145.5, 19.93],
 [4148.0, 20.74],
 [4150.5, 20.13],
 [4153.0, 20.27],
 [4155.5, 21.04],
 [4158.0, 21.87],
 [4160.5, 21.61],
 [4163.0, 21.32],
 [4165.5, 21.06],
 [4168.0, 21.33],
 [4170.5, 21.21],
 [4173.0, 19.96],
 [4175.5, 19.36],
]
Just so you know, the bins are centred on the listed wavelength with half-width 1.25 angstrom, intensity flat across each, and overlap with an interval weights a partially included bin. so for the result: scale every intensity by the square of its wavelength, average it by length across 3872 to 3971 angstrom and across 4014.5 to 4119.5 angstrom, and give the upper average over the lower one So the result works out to 1.86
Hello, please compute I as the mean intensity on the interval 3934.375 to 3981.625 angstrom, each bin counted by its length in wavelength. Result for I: 11.7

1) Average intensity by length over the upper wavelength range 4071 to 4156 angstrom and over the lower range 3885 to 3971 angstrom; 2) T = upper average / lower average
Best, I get 1.72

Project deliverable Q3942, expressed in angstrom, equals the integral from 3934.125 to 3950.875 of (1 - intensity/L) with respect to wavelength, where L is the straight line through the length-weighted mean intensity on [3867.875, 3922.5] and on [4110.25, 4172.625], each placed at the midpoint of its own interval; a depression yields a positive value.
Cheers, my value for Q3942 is 4.4 angstrom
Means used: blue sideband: 13.5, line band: 11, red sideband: 20.9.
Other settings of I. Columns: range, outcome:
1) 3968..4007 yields 16.9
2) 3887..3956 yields 12.8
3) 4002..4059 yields 20.8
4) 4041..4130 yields 20.8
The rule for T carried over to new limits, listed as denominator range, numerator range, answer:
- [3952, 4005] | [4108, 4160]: 1.38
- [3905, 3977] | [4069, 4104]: 1.82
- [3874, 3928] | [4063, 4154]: 1.54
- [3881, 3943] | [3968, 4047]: 1.54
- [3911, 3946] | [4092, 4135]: 1.87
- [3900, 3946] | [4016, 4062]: 1.74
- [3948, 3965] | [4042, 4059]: 1.53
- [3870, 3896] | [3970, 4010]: 1.45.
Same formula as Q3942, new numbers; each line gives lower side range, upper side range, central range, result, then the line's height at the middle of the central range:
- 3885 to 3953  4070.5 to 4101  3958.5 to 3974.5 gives 6.6 angstrom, 15.2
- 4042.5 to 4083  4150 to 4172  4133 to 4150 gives 0.1 angstrom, 21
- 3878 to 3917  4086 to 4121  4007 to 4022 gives -2.8 angstrom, 18.1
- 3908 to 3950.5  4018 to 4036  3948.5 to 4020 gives 2.9 angstrom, 17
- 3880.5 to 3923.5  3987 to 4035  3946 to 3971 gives 7.7 angstrom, 17.4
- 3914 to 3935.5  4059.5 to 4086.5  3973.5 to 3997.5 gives -4.4 angstrom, 14.9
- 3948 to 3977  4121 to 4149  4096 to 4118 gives -1.7 angstrom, 19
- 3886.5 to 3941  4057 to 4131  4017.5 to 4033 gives -3.2 angstrom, 17.5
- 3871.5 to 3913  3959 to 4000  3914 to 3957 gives 6.6 angstrom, 13.9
